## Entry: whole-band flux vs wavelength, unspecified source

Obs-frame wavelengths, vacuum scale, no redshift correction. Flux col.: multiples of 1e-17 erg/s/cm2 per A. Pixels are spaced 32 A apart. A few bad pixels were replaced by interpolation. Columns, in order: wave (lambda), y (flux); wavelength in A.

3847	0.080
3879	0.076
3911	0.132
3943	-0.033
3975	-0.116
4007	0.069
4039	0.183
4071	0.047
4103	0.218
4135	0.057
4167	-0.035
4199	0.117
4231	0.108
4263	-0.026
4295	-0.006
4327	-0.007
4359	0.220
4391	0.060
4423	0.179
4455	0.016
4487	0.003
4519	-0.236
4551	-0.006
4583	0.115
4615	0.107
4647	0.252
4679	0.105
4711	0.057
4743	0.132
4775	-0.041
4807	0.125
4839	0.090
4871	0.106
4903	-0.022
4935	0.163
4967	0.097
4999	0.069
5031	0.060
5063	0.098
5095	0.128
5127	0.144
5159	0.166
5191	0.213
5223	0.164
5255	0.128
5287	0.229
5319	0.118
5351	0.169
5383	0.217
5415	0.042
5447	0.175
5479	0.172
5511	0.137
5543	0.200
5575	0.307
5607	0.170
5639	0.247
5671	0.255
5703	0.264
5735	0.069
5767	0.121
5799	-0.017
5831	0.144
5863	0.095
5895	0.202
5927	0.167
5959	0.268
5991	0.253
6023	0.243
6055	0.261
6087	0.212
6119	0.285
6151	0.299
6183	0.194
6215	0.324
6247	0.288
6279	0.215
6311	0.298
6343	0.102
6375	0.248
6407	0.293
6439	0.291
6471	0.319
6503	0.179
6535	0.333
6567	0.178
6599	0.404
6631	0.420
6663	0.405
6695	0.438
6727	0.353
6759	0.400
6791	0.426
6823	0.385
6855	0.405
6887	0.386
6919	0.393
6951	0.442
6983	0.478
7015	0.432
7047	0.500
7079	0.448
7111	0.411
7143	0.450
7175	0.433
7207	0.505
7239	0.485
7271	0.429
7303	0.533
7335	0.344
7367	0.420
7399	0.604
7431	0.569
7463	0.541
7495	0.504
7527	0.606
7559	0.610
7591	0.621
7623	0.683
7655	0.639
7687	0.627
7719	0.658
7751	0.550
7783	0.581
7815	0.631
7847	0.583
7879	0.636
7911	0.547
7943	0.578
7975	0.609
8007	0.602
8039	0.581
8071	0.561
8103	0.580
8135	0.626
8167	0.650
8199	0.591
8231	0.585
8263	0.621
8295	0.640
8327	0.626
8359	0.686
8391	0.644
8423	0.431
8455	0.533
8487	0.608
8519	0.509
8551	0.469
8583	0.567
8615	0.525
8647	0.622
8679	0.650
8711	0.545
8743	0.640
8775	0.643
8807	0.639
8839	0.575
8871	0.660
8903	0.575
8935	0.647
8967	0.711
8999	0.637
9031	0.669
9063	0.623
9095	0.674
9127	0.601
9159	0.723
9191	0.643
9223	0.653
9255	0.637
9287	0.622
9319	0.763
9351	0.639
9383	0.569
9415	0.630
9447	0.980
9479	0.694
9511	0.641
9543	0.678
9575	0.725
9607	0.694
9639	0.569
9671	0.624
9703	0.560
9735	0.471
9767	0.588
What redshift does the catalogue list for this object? 0.65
